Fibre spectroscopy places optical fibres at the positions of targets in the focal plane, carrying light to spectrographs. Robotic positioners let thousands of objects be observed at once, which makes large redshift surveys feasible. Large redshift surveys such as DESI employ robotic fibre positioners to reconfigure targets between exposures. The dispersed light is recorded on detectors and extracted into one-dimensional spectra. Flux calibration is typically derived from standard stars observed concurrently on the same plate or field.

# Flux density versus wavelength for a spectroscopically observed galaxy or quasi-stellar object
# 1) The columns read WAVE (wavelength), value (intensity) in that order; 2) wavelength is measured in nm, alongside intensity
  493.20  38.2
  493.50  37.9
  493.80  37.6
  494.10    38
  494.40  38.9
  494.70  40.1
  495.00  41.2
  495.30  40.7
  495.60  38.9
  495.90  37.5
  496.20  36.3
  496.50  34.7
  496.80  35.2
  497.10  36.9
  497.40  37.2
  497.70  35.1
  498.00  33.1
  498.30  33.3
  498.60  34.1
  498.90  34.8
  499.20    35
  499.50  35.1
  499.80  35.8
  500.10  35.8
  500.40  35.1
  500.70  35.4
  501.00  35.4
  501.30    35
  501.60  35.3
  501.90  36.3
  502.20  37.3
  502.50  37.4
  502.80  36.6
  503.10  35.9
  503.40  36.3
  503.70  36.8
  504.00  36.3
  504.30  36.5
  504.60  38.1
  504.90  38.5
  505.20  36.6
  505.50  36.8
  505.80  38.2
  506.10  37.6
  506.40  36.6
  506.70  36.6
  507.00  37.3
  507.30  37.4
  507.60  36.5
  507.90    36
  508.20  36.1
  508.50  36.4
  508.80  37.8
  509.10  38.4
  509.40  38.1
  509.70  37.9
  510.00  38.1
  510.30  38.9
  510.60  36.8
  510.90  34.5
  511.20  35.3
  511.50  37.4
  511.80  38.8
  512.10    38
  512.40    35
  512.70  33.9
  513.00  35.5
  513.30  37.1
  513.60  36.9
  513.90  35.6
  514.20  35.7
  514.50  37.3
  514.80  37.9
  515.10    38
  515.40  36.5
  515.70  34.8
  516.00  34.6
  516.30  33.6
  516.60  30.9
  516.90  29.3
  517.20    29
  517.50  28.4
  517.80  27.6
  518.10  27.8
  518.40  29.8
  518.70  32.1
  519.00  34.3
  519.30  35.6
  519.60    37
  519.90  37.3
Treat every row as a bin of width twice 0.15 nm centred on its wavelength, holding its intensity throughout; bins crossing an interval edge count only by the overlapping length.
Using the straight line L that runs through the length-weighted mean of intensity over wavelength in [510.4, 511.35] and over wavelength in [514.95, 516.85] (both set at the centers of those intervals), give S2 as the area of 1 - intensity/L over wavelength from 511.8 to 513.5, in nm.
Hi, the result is -0.04 nm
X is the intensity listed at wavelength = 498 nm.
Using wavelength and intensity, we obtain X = 33.1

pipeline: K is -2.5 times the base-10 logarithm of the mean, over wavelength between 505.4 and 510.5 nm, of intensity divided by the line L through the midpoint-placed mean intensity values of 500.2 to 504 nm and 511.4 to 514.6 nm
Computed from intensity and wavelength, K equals -0.03 mag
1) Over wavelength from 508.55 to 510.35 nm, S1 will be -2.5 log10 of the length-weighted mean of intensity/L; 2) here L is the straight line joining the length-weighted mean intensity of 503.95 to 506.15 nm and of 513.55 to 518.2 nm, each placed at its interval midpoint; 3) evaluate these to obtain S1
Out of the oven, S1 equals -0.07 mag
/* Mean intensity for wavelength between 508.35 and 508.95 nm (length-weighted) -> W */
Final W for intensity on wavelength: 37.1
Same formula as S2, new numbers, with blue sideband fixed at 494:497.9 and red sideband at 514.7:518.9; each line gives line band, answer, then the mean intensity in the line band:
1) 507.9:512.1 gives -0.41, 37.2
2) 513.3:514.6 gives -0.14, 36.4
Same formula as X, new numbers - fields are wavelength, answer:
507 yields 37.3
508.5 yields 36.4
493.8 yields 37.6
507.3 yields 37.4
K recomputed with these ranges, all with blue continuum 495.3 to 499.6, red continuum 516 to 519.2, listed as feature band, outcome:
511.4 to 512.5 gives -0.17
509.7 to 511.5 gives -0.14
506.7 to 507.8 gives -0.12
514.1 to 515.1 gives -0.19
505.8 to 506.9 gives -0.11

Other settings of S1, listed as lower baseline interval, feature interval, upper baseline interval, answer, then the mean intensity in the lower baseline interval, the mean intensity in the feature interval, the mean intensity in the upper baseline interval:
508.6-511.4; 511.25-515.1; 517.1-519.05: -0.072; 37.3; 36.6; 29.7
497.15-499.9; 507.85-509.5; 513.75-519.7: -0.098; 34.9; 37.2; 33.3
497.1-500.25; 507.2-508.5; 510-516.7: -0.022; 35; 36.5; 36.1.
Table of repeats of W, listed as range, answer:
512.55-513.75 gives 35.9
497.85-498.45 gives 33.2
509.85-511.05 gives 37.1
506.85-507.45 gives 37.3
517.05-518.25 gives 28.2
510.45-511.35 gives 35.5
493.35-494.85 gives 38.5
